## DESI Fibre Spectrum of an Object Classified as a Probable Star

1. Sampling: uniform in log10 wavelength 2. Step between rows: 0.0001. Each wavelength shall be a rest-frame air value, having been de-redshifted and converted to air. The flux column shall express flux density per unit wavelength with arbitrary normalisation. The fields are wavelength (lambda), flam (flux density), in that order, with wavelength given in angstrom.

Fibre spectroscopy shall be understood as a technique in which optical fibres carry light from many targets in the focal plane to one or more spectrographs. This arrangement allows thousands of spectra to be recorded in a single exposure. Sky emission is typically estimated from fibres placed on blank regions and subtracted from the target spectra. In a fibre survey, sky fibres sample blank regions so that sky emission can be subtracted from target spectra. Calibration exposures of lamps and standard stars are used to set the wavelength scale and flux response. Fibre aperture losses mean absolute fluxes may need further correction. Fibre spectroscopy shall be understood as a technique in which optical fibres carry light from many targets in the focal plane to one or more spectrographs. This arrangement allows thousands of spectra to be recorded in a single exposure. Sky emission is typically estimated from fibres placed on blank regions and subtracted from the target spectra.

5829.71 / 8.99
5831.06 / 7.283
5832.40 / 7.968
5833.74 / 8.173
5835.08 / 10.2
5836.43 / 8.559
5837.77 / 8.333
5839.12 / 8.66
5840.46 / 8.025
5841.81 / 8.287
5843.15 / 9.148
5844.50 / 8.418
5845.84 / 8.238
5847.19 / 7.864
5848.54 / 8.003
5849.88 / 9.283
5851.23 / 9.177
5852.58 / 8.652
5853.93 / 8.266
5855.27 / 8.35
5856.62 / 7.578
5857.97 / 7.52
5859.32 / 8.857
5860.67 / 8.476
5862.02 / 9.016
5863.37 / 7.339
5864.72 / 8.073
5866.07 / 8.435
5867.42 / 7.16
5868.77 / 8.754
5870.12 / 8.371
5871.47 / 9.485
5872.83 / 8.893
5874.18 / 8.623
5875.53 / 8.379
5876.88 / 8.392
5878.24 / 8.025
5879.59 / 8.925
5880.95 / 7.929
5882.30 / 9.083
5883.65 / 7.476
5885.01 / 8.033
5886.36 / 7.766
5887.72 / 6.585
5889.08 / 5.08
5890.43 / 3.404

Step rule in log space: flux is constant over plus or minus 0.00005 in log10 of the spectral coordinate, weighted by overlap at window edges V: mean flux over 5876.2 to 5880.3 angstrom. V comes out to 8.43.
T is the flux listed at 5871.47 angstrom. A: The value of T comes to 9.485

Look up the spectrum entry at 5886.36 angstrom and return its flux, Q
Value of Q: 7.766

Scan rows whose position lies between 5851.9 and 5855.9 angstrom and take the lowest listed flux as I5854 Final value 8.266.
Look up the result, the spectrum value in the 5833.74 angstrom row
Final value 8.173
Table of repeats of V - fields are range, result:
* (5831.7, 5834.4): 8.08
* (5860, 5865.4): 8.23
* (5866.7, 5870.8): 8.11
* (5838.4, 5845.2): 8.51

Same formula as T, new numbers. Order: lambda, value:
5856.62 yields 7.578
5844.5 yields 8.418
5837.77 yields 8.333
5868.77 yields 8.754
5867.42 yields 7.16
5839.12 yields 8.66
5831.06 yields 7.283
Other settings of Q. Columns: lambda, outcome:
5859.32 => 8.857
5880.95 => 7.929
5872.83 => 8.893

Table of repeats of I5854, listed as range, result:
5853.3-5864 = 7.339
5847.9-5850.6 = 8.003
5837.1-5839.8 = 8.333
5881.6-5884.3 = 7.476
